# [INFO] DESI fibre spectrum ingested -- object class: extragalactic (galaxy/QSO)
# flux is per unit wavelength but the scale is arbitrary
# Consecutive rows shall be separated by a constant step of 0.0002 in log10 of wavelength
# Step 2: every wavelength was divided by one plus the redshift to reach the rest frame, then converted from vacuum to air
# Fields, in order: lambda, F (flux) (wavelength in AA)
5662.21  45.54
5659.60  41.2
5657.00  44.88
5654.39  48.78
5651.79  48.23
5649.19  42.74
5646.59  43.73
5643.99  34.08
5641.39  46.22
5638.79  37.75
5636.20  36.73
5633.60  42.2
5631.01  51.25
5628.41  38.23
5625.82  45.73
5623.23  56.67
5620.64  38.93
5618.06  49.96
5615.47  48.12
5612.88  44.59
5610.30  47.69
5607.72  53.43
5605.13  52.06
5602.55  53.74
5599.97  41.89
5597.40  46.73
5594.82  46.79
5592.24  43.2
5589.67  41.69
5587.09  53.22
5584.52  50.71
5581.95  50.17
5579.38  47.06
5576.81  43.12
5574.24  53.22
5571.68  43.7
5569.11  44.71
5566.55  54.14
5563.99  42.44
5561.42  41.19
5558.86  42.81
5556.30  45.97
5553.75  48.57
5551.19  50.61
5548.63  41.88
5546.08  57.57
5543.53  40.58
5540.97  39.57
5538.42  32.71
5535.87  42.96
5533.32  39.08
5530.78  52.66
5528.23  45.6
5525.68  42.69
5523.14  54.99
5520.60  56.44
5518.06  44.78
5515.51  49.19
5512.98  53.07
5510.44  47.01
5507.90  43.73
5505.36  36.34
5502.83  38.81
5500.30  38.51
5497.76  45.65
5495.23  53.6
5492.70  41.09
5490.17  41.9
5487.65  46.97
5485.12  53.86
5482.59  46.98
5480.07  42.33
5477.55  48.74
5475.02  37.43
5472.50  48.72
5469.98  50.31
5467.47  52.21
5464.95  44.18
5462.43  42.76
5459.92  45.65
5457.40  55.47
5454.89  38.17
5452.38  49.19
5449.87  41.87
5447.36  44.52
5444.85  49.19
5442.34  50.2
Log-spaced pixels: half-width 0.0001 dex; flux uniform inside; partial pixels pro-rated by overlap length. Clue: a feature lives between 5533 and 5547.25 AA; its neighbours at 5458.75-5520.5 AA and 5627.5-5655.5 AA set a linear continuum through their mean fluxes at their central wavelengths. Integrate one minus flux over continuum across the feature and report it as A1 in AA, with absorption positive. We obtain 0.8 AA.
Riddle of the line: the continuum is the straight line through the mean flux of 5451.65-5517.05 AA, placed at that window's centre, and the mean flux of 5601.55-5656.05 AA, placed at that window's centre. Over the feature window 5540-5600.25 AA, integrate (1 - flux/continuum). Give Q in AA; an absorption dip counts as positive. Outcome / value -0.9 AA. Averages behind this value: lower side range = 45.8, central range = 46.4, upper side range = 45.7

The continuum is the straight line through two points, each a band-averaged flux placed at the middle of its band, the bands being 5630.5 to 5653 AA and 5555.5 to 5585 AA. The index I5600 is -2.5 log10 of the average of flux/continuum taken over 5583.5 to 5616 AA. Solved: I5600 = -0.076 mag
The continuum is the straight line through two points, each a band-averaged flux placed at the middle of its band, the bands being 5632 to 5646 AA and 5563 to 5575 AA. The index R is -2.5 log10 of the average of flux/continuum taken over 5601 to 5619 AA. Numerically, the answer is -0.16 mag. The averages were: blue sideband 47.6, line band 49.8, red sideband 39.9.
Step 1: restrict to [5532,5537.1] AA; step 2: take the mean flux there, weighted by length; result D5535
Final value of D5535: 41.2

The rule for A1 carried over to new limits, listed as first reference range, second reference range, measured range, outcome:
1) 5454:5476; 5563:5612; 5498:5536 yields 0.97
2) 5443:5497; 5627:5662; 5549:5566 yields -0.30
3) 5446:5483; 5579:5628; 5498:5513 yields 1.36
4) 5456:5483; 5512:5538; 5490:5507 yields 1.75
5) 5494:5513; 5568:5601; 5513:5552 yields -1.14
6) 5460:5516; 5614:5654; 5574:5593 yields -1.27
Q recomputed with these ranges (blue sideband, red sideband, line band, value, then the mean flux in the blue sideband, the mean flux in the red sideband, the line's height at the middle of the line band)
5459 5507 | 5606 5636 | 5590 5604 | 0.05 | 45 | 46.7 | 46.4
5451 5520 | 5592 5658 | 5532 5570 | 1.18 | 45.9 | 45.6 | 45.7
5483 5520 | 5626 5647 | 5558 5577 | -1.03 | 45.6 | 41.4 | 43.5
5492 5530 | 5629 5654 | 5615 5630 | -1.07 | 46.3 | 42.7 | 43.2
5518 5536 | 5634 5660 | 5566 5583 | -0.74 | 47.9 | 42.5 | 45.7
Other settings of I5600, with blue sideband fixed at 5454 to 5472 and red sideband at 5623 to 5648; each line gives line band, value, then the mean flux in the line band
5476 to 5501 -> 0.01 mag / 46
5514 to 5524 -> -0.12 mag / 51.3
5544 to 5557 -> -0.08 mag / 48.6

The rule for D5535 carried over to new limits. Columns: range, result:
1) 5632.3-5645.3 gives 39.4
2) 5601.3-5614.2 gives 50.3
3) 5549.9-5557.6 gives 48.4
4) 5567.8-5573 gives 44.4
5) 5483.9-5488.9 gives 50.4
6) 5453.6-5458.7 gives 46.8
